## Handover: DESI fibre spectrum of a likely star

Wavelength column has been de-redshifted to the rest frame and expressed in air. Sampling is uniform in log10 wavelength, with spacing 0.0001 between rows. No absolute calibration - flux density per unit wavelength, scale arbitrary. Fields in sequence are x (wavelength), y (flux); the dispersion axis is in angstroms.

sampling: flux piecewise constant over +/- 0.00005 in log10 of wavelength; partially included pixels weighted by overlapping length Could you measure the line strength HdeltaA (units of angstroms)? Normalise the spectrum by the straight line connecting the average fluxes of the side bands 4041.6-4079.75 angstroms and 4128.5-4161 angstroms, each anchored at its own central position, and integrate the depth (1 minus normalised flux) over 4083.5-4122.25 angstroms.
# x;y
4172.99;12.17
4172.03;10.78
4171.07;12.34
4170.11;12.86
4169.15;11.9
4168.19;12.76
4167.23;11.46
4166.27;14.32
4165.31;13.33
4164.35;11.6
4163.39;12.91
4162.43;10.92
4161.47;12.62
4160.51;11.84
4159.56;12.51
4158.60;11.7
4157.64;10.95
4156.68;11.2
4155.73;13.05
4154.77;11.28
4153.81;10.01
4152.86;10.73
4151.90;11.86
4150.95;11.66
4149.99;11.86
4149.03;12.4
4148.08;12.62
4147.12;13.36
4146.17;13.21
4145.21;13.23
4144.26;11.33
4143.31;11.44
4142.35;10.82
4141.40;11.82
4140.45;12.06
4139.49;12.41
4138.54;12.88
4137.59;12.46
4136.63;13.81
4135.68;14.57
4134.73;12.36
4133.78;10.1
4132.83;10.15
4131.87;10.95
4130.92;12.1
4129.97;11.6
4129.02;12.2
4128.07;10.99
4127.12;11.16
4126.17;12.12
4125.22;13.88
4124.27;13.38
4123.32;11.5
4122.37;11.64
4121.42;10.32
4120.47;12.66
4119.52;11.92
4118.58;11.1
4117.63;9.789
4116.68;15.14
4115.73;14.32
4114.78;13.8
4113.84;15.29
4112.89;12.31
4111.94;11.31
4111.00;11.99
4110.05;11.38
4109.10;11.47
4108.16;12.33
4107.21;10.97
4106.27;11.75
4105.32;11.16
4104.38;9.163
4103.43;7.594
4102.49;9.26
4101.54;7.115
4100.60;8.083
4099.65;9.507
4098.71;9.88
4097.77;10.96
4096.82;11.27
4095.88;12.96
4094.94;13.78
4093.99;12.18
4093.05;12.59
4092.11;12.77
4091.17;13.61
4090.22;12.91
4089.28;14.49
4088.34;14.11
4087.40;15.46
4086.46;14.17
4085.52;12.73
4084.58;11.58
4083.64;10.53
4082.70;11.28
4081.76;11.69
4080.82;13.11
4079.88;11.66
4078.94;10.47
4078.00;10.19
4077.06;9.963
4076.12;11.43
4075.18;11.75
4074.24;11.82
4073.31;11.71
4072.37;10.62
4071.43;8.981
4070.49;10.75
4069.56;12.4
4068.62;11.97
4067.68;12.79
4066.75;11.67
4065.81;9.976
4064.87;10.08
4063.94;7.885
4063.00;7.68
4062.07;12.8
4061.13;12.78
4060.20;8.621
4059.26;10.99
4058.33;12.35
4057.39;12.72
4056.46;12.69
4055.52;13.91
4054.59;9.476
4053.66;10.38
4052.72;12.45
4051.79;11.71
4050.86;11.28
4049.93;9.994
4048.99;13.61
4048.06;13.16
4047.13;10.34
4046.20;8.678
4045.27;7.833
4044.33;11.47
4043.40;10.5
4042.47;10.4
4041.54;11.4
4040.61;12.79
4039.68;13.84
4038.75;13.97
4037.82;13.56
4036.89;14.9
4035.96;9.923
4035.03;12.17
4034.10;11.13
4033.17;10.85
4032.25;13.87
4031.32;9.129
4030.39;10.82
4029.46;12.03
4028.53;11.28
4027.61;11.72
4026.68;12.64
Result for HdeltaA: -1.3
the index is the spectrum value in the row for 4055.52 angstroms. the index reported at 13.91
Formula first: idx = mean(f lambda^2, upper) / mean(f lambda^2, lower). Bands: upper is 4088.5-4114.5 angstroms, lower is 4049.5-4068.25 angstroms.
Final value 1.05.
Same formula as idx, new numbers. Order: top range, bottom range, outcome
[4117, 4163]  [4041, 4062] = 1.10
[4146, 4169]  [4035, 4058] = 1.09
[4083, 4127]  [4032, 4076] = 1.07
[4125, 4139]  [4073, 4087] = 1.06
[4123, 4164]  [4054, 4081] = 1.12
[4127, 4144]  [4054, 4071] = 1.10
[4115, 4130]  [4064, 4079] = 1.14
